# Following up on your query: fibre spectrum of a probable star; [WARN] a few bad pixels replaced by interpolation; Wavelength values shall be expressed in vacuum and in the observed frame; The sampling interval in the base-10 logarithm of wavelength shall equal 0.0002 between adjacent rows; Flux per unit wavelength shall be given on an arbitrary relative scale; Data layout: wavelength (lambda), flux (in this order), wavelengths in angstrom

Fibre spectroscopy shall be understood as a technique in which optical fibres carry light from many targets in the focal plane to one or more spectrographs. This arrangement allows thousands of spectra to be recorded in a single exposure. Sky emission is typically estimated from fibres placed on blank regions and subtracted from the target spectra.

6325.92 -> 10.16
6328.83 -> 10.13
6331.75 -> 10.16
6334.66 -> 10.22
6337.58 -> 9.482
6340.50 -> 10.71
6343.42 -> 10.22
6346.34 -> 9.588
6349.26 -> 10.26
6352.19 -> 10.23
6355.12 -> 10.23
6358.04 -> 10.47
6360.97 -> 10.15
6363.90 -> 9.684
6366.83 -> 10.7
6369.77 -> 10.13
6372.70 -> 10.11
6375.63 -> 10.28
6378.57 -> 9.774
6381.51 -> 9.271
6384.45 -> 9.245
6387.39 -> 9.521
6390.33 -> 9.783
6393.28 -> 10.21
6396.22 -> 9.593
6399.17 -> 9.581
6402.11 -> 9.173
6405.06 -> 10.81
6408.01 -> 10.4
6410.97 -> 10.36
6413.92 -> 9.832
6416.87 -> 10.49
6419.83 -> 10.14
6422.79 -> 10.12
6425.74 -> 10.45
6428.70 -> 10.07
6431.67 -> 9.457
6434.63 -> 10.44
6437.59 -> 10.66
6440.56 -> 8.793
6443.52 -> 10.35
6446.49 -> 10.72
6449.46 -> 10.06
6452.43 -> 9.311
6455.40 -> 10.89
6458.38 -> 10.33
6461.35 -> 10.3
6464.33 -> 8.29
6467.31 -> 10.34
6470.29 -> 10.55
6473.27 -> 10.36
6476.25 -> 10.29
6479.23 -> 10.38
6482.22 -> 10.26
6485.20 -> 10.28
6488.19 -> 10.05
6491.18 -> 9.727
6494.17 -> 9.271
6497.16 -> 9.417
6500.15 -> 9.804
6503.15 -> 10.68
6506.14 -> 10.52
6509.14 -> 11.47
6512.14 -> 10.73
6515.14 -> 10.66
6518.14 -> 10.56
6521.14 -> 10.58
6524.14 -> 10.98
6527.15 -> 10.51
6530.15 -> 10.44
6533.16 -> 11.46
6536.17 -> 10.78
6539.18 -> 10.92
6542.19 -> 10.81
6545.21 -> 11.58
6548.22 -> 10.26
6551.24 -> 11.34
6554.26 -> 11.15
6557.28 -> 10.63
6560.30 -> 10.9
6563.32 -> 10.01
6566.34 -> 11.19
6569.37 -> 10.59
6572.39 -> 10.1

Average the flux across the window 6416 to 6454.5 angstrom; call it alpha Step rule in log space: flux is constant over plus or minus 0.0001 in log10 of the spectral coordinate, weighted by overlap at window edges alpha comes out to 10.1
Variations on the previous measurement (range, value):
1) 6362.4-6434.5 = 9.97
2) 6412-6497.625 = 10.1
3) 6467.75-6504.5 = 10.1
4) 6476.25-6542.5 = 10.5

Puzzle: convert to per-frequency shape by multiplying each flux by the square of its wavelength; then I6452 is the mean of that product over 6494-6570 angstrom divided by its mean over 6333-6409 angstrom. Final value 1.12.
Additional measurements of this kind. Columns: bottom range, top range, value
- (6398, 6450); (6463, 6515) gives 1.03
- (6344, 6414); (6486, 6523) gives 1.07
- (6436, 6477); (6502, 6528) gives 1.09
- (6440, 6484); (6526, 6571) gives 1.10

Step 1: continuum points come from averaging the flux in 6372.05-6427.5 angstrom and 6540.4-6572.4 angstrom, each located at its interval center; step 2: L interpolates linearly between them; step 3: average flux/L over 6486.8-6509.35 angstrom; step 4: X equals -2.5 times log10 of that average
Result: 0.05 mag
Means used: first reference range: 9.95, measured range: 10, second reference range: 10.8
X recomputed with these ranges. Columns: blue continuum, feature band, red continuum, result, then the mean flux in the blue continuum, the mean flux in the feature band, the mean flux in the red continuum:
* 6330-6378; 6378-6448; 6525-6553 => 0.045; 10.2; 9.97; 10.9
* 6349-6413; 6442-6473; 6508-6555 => 0.034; 9.99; 10.1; 10.9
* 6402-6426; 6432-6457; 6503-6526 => 0.030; 10.2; 10.1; 10.8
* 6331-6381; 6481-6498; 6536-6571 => 0.081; 10.1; 9.84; 10.8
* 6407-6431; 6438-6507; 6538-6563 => 0.046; 10.2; 10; 10.9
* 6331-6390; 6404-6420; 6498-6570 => -0.011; 10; 10.3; 10.8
